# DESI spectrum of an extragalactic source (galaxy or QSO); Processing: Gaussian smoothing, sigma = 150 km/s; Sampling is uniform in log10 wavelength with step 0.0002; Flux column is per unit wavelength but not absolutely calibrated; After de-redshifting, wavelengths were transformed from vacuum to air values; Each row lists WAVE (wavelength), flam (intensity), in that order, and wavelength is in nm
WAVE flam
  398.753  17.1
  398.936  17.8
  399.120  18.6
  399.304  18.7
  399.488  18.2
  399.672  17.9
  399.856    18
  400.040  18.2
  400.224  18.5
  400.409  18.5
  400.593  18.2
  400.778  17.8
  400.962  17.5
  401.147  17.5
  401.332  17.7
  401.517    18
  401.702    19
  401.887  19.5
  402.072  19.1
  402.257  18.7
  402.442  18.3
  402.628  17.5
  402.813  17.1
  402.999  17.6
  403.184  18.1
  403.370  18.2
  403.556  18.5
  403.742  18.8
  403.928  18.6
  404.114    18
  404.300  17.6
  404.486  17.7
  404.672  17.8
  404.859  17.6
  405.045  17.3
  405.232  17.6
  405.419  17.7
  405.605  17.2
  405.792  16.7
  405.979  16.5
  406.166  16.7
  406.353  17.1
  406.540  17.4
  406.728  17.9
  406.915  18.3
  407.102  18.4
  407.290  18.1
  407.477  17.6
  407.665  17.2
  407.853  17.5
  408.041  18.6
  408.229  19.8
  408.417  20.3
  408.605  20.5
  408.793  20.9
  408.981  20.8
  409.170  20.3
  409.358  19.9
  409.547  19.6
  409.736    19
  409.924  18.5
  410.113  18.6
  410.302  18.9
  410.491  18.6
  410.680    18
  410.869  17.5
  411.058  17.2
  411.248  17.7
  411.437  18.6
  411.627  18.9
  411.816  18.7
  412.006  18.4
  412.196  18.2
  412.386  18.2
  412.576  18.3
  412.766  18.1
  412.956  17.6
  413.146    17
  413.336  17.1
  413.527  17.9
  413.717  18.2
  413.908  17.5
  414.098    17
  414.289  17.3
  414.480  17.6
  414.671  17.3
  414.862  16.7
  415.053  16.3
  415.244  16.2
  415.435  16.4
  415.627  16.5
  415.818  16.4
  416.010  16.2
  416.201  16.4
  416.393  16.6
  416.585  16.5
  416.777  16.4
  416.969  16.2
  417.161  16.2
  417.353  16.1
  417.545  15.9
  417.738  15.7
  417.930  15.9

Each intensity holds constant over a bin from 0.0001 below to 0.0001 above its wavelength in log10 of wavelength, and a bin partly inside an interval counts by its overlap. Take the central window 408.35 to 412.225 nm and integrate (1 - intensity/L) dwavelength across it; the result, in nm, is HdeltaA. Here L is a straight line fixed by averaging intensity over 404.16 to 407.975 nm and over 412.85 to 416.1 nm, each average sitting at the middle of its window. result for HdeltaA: -0.39 nm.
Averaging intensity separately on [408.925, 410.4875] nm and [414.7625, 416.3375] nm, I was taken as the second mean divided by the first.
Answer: 0.85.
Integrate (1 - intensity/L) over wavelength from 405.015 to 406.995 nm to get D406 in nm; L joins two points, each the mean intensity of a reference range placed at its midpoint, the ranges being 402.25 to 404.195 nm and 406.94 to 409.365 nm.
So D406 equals 0.15 nm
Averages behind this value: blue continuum 18.1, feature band 17.3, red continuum 19.2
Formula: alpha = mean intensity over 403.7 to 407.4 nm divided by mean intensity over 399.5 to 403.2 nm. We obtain 0.97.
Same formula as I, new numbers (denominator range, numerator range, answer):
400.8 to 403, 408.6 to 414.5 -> 1.02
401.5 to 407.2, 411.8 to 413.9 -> 1.00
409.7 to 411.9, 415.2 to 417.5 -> 0.89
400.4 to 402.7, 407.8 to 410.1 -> 1.08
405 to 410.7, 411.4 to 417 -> 0.94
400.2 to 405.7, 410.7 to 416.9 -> 0.96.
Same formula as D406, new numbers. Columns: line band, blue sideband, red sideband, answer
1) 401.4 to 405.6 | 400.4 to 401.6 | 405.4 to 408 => -0.10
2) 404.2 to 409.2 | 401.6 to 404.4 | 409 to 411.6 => 0.09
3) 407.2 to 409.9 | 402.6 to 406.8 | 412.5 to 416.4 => -0.29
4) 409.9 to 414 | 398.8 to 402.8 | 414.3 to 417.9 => -0.28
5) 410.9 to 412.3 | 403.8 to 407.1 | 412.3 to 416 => -0.07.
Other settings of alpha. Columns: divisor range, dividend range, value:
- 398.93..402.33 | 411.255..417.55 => 0.94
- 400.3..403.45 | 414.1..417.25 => 0.91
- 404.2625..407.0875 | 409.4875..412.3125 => 1.06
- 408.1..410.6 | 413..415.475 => 0.87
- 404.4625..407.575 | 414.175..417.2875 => 0.95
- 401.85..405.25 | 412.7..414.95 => 0.96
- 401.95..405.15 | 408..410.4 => 1.09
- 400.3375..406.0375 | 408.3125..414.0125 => 1.04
